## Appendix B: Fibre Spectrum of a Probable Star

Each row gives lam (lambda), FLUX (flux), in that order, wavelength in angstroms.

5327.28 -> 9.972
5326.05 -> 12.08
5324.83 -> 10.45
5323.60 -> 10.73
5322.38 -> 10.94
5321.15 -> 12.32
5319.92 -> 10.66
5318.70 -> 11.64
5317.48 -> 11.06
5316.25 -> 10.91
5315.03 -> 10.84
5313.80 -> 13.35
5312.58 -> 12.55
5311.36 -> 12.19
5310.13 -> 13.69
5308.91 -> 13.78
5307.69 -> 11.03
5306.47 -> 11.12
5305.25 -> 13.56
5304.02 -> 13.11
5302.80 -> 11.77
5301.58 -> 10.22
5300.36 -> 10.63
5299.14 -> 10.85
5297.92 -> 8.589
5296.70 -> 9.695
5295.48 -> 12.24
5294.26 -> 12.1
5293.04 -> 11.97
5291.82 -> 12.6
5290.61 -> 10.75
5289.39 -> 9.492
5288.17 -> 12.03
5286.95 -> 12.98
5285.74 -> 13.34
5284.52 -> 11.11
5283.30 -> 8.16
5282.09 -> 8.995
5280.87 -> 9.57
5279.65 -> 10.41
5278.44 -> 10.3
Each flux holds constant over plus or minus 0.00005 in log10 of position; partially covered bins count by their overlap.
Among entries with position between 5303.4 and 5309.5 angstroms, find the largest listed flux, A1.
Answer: 13.78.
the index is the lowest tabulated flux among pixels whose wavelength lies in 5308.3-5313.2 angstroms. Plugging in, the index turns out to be 12.19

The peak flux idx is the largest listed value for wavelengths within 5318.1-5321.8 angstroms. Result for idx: 12.32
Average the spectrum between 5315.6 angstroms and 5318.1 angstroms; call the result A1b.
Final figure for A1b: 11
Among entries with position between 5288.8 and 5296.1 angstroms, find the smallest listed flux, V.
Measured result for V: 9.492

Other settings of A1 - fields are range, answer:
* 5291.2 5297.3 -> 12.6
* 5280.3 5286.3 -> 13.34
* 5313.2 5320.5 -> 13.35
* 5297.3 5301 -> 10.85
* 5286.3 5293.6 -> 12.98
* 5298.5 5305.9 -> 13.56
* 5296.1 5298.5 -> 9.695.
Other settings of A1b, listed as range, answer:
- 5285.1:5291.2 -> 11.7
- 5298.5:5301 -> 10.7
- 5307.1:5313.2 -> 12.7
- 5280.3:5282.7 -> 9.28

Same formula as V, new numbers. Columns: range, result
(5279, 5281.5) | 9.57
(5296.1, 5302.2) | 8.589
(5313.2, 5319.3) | 10.84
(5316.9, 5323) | 10.66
